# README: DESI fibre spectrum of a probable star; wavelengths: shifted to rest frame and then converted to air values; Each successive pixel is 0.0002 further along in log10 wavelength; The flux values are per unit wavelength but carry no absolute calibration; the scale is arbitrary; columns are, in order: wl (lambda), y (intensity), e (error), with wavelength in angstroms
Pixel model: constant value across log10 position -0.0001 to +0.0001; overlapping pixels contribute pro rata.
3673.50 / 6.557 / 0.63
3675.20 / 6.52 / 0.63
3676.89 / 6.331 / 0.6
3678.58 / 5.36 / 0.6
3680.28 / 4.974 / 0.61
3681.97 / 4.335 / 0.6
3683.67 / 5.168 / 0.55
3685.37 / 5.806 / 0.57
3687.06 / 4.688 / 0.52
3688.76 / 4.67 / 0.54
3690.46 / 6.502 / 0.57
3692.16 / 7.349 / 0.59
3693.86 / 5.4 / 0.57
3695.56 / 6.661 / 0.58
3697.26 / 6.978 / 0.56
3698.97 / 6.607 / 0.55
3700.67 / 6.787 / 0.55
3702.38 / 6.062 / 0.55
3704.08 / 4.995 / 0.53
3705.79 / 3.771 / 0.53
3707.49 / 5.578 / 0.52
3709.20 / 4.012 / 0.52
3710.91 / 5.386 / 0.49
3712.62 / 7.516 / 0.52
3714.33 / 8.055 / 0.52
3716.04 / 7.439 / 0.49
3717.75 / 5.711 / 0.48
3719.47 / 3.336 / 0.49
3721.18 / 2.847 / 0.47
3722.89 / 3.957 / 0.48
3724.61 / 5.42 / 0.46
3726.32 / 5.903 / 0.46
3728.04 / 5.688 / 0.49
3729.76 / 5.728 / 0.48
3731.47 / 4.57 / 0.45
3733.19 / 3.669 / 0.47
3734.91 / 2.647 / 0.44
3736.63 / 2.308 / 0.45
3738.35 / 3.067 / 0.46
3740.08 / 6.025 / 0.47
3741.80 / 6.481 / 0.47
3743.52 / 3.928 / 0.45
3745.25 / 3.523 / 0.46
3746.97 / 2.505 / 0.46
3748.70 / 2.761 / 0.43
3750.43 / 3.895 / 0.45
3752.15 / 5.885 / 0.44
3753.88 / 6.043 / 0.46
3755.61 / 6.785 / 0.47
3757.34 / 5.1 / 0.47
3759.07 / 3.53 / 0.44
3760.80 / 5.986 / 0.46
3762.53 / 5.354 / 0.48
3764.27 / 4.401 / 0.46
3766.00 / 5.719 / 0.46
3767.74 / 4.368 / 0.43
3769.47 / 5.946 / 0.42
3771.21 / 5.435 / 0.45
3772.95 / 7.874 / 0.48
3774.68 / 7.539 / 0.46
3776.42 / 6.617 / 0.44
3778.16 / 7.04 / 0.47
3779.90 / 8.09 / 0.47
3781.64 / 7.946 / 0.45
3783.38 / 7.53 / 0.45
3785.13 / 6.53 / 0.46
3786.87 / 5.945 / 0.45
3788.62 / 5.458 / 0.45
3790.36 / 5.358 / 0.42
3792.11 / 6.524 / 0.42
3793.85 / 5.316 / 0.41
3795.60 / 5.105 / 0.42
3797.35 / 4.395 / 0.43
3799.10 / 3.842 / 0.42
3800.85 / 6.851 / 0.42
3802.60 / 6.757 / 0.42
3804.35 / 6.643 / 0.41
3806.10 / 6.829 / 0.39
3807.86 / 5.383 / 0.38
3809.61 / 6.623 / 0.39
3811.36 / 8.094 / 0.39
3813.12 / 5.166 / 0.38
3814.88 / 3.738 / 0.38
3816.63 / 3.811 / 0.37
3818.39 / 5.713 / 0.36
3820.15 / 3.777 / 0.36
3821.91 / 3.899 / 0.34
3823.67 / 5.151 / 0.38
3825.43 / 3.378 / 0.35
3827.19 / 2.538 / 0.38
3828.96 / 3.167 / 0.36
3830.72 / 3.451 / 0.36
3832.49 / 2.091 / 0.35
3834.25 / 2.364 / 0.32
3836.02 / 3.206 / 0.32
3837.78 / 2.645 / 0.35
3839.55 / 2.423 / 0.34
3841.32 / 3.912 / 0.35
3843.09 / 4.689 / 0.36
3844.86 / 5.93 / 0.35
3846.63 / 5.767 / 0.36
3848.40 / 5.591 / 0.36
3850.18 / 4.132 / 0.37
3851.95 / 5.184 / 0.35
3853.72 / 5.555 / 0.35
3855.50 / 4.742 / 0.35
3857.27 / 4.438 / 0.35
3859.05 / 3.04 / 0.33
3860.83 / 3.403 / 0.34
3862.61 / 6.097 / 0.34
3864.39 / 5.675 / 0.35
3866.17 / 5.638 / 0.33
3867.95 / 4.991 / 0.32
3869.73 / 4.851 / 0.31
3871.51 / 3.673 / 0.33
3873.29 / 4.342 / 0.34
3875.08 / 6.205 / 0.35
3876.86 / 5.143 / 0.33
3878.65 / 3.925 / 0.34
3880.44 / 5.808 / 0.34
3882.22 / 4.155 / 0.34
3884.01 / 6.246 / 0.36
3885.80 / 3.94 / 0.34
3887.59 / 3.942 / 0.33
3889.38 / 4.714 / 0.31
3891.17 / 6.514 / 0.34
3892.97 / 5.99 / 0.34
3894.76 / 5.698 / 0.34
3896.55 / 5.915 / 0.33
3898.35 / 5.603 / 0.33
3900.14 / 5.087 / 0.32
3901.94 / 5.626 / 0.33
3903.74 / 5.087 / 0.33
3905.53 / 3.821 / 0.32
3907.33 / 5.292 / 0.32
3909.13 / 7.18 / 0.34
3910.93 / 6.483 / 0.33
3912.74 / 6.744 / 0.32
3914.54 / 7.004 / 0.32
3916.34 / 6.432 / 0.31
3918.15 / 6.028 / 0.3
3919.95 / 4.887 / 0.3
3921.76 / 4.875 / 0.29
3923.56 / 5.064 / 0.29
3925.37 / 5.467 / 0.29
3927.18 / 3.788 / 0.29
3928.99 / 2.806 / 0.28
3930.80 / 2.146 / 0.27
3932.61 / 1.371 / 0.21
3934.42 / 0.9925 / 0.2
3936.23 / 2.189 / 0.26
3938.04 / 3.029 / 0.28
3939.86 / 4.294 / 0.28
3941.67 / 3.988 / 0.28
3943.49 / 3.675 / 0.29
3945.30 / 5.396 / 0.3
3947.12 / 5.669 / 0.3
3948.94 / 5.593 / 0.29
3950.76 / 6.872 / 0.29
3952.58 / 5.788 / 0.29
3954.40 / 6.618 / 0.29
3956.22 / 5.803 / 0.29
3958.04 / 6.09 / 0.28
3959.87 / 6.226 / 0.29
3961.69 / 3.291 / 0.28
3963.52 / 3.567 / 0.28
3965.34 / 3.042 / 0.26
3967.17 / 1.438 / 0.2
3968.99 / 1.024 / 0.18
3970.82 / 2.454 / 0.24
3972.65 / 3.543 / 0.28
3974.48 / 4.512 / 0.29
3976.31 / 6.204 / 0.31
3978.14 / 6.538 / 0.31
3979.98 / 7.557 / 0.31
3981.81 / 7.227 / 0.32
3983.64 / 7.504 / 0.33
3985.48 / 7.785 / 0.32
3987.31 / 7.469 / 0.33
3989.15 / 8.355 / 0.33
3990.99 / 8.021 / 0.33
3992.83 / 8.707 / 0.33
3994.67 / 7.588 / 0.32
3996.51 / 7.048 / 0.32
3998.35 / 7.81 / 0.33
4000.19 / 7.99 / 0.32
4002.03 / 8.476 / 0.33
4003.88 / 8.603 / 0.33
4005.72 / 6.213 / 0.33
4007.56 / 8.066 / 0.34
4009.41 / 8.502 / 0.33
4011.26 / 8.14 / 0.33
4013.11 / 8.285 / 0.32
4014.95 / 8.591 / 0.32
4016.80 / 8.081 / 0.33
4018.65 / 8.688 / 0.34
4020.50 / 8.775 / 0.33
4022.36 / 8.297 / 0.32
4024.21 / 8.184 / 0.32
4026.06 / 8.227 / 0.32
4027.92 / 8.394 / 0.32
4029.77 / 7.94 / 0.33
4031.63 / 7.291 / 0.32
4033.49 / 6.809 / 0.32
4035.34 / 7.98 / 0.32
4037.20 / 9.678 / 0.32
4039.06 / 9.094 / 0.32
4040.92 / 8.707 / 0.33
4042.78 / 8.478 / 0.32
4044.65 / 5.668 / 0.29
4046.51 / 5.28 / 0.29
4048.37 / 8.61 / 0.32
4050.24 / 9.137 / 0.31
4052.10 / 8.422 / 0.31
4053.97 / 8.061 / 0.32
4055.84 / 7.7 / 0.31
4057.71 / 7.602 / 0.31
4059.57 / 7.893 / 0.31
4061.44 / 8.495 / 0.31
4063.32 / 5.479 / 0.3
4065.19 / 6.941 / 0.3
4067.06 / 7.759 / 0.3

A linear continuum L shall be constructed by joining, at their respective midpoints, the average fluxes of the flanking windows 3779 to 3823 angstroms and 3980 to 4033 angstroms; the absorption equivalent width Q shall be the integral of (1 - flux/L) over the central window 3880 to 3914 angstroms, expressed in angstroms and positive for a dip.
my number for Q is 6.7 angstroms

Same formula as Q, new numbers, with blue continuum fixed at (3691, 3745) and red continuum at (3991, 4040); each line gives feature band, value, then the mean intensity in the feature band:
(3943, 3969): 9.4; 4.81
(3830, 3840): 5.8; 2.7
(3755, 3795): -1.9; 6.09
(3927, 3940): 8.7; 2.41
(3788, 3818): 2.2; 5.64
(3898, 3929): 7.2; 5.47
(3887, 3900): 2.7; 5.5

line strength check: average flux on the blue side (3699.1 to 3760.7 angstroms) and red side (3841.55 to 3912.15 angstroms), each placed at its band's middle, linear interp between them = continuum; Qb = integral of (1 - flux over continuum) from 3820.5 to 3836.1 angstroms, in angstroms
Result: 5.5 angstroms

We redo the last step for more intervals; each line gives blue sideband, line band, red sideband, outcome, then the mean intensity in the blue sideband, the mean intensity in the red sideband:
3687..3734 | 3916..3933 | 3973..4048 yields 6.7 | 5.56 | 7.75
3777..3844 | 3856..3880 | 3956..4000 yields 2.5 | 5.04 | 5.82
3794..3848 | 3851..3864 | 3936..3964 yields 0.1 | 4.59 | 4.97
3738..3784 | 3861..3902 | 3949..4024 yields 6.4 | 5.55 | 6.63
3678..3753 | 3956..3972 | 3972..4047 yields 8.2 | 5.09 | 7.7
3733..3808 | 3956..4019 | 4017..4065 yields 8.1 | 5.45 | 7.94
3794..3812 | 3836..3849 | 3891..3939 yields 2.9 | 6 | 4.83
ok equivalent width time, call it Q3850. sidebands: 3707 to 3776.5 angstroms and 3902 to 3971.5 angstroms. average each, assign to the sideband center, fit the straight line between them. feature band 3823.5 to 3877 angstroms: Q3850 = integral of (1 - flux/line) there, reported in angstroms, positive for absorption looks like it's 5.37 angstroms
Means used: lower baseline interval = 5.07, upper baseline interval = 4.53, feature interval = 4.28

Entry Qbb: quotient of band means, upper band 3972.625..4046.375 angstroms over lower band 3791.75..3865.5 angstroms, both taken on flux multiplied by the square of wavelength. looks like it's 1.8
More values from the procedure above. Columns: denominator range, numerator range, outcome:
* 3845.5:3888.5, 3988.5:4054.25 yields 1.79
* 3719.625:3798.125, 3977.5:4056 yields 1.73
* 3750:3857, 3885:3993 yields 1.05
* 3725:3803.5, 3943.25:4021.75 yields 1.35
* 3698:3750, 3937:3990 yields 1.21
